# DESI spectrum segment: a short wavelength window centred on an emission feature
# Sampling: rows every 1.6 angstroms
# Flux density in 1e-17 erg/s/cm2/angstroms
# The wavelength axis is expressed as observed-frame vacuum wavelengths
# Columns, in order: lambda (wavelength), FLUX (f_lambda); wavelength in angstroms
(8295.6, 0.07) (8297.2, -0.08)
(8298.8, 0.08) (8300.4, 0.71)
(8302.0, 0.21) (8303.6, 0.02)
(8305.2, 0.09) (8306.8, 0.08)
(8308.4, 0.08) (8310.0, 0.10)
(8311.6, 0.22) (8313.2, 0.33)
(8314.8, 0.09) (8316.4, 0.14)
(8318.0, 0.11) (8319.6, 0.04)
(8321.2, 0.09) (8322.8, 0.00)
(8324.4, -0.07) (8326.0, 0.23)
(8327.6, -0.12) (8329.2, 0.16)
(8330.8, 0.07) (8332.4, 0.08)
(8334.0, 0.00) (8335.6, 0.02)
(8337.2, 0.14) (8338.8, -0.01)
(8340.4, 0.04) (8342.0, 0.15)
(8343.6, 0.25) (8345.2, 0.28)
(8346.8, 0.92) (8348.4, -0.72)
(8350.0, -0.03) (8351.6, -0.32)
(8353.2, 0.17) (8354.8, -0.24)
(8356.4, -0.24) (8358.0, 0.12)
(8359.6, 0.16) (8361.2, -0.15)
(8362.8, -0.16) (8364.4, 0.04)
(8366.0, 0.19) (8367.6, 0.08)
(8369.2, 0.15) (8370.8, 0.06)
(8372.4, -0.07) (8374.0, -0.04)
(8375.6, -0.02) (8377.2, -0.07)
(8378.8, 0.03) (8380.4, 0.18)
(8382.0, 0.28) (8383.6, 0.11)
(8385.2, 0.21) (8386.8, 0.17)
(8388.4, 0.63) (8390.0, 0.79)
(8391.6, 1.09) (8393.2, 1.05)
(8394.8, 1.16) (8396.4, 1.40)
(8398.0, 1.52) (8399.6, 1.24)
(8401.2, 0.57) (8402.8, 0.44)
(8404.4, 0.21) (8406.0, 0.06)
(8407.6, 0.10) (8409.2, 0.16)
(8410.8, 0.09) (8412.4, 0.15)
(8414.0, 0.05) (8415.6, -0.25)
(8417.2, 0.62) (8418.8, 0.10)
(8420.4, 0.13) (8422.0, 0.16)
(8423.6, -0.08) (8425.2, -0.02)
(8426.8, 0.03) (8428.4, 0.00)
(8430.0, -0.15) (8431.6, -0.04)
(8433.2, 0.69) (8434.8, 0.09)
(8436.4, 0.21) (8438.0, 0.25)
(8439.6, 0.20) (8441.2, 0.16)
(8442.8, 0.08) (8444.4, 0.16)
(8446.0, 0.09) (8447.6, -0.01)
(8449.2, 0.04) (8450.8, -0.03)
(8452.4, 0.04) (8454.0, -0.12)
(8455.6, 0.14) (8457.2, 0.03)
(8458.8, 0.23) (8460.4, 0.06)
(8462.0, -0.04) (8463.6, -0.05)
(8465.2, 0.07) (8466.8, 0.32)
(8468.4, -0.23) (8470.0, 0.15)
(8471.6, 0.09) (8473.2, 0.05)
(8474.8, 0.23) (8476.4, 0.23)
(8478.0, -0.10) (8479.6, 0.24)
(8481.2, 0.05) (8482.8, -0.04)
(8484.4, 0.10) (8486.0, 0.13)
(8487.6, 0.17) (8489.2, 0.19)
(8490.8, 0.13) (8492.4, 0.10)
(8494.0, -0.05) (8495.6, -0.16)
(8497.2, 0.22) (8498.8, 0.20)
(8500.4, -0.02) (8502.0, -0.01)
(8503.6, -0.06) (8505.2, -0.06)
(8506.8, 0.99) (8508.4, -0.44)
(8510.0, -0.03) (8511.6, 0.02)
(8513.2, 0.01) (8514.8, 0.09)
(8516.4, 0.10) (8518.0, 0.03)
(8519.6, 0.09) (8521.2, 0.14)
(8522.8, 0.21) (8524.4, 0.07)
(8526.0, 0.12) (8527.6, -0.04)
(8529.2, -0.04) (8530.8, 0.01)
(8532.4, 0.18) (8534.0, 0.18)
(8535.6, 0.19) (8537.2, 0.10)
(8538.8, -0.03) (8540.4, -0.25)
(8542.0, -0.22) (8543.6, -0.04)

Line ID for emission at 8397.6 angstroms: [O II]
